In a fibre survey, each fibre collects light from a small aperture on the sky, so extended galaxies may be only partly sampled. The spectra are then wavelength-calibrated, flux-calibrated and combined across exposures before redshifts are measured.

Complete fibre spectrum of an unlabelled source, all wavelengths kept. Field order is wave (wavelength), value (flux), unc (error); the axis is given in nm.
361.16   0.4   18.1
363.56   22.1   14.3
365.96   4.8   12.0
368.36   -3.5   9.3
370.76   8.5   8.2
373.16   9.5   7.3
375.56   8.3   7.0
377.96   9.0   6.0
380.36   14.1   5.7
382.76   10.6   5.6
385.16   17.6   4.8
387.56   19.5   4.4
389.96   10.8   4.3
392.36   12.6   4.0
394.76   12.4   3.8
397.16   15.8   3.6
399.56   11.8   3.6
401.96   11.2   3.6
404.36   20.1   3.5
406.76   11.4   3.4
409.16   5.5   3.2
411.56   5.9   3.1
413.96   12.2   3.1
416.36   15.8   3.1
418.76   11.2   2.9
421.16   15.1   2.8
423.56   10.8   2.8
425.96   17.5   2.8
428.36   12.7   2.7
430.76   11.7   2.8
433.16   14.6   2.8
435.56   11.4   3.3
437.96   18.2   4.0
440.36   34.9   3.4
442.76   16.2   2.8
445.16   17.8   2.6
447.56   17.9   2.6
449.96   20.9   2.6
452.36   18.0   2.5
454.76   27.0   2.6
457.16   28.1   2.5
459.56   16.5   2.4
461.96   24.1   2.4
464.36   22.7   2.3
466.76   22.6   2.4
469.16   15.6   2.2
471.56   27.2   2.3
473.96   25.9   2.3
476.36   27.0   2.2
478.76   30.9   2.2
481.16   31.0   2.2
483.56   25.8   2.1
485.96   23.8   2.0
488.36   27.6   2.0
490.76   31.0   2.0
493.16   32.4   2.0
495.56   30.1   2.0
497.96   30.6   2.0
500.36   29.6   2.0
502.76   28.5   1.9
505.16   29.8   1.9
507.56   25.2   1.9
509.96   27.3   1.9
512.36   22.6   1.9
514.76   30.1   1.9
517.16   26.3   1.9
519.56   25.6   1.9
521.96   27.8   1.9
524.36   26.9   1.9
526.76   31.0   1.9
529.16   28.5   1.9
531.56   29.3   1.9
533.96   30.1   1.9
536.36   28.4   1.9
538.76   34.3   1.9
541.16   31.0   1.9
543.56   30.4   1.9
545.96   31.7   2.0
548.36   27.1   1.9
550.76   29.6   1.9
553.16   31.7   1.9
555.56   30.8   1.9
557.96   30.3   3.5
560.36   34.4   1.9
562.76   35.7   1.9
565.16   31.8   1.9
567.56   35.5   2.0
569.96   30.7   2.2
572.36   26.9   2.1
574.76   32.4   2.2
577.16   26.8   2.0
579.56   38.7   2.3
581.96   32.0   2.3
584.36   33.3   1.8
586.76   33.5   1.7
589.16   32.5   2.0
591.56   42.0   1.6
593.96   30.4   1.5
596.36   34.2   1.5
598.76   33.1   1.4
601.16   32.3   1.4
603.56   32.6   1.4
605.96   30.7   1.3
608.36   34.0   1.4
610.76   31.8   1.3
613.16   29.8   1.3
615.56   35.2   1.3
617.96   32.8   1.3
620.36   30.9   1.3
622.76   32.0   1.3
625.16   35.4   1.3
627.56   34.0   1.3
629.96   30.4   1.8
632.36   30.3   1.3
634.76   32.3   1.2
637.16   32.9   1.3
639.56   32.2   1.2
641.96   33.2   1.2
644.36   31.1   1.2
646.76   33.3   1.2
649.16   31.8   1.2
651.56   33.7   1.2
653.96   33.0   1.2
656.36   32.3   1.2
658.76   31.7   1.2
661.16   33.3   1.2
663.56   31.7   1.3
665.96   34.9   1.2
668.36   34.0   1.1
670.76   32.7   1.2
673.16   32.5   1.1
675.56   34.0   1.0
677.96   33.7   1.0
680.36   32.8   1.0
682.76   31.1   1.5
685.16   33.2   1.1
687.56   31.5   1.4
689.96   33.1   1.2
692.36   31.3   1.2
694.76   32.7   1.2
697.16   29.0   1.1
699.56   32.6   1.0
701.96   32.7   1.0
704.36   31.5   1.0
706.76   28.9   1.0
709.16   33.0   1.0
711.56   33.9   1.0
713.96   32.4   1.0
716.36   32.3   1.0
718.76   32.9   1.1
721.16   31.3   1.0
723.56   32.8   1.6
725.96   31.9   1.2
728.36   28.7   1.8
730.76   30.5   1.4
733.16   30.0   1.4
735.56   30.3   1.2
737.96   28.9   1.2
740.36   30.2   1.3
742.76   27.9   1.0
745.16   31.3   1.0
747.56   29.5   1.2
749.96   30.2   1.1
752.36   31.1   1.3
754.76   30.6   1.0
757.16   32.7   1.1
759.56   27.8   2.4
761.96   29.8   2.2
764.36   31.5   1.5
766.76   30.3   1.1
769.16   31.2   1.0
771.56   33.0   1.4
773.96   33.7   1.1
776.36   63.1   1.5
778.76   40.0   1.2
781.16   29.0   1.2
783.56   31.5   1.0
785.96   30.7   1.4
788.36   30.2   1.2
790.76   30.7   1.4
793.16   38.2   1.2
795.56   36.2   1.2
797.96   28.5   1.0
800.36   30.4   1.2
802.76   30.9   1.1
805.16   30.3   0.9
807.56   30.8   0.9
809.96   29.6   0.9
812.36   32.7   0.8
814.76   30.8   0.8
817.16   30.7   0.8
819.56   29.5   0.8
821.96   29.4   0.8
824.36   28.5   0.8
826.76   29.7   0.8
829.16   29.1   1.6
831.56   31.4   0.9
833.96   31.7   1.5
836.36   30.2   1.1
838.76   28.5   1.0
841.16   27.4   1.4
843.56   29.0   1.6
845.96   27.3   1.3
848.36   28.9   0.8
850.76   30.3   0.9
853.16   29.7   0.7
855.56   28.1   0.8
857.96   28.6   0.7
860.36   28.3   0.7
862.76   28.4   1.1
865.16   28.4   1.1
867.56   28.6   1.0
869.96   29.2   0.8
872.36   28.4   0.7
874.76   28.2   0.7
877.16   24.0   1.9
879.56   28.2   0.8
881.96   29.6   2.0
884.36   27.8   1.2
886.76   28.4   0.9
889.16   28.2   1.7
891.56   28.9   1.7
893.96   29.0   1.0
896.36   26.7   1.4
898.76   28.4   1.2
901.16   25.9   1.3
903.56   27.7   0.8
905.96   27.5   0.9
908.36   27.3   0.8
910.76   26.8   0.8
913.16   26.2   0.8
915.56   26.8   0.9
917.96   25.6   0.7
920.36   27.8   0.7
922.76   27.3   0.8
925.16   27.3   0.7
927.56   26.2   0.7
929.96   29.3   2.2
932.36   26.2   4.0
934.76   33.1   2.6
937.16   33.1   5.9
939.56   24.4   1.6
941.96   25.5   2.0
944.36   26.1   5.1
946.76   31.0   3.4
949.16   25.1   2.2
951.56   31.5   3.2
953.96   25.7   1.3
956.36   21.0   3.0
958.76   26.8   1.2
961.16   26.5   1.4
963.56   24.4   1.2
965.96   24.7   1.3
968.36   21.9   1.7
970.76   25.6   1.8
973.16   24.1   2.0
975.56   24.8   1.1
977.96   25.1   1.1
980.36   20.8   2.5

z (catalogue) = 0.18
